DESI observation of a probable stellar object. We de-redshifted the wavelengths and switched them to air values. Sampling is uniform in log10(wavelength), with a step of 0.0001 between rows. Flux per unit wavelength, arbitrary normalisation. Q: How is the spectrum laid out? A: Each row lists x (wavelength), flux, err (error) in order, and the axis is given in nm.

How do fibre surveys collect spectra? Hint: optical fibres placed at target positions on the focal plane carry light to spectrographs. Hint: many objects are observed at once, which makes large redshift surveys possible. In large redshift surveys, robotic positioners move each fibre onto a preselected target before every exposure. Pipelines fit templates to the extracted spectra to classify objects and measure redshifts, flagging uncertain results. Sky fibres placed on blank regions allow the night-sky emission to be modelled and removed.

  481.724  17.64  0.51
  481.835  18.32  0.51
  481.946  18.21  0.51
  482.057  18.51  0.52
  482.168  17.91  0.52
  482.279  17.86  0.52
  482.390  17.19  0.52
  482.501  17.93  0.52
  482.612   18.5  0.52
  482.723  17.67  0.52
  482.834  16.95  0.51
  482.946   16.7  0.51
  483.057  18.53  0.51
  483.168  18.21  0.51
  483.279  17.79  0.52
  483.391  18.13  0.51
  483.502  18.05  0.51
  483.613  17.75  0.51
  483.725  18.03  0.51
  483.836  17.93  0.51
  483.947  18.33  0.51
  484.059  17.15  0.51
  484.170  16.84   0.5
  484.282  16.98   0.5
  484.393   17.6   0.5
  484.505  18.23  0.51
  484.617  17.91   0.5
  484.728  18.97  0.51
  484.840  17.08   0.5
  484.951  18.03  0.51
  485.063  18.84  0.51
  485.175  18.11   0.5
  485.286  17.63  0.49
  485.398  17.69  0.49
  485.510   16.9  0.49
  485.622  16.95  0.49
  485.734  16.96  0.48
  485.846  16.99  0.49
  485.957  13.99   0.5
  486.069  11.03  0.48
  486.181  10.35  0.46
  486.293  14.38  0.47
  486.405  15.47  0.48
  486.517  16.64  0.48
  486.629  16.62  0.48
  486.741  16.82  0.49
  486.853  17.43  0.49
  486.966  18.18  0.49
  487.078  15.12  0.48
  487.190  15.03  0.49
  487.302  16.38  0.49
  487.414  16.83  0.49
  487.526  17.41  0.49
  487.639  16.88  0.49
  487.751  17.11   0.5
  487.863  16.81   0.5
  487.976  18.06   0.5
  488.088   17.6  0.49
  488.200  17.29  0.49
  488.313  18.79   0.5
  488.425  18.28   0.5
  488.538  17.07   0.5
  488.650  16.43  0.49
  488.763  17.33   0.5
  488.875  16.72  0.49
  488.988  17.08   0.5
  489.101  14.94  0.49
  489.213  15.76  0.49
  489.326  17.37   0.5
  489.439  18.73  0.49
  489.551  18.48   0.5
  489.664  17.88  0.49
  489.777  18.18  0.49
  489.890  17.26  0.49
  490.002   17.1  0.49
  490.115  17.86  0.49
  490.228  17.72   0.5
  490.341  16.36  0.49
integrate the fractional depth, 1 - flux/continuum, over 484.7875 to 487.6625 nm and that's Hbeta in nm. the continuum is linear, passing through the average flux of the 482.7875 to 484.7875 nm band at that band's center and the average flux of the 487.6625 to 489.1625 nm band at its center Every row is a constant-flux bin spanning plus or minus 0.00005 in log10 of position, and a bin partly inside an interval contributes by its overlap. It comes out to 0.19 nm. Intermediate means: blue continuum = 17.8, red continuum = 17.2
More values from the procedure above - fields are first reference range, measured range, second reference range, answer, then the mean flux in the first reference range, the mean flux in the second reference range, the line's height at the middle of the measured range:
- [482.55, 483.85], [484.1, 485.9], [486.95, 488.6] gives 0.00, 17.9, 17.1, 17.6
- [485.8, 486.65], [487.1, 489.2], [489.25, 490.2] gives -0.09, 14.3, 17.8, 16.2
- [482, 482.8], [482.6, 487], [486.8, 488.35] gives 0.12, 17.9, 17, 17.5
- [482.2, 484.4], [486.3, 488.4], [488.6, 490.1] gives 0.06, 17.7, 17.2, 17.4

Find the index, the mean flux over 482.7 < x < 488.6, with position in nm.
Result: 17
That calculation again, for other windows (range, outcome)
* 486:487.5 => 15.4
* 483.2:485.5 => 17.8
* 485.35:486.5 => 15.1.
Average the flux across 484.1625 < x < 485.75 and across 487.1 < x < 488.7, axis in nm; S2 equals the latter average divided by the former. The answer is 0.97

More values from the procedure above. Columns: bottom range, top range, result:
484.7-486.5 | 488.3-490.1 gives 1.07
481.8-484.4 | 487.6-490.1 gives 0.97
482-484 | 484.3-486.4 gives 0.92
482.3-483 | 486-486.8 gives 0.83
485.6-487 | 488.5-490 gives 1.11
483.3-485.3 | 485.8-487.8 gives 0.88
